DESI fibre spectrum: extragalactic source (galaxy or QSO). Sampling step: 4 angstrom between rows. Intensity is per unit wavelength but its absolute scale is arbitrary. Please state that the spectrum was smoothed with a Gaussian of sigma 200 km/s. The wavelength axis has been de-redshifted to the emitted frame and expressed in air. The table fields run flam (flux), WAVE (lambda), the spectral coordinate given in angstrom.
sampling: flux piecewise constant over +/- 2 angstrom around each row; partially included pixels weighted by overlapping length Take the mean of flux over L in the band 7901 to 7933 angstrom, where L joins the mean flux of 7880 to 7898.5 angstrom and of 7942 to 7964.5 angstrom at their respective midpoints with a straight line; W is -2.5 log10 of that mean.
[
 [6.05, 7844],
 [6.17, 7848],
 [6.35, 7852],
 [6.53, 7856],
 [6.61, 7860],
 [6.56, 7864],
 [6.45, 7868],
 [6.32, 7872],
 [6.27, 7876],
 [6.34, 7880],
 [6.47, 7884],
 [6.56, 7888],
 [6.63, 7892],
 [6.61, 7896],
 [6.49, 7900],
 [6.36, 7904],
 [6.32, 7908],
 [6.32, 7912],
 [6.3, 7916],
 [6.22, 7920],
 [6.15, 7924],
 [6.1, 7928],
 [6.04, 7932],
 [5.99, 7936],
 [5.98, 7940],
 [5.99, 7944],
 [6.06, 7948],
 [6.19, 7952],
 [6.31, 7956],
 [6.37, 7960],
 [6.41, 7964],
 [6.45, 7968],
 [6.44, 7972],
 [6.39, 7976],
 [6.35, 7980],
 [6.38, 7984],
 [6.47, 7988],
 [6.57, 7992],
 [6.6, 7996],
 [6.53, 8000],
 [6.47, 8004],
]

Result 0.03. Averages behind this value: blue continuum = 6.54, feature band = 6.24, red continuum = 6.21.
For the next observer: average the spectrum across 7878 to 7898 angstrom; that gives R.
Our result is 6.52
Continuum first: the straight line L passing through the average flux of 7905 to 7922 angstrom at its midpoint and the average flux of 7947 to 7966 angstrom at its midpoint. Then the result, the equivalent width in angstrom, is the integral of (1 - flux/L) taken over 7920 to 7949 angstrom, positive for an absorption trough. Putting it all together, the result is 1.1 angstrom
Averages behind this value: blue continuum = 6.29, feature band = 6.06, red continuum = 6.28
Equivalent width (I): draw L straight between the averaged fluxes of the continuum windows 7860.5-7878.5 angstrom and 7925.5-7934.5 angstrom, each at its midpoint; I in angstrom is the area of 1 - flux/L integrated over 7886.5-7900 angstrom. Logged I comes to -0.7 angstrom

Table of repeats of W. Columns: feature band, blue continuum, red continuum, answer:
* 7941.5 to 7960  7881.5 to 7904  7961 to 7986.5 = 0.05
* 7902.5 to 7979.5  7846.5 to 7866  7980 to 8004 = 0.04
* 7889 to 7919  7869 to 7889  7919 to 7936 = -0.03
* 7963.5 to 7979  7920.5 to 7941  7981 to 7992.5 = -0.01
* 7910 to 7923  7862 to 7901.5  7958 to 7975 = 0.03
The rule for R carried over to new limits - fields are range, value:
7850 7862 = 6.5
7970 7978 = 6.42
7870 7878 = 6.29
